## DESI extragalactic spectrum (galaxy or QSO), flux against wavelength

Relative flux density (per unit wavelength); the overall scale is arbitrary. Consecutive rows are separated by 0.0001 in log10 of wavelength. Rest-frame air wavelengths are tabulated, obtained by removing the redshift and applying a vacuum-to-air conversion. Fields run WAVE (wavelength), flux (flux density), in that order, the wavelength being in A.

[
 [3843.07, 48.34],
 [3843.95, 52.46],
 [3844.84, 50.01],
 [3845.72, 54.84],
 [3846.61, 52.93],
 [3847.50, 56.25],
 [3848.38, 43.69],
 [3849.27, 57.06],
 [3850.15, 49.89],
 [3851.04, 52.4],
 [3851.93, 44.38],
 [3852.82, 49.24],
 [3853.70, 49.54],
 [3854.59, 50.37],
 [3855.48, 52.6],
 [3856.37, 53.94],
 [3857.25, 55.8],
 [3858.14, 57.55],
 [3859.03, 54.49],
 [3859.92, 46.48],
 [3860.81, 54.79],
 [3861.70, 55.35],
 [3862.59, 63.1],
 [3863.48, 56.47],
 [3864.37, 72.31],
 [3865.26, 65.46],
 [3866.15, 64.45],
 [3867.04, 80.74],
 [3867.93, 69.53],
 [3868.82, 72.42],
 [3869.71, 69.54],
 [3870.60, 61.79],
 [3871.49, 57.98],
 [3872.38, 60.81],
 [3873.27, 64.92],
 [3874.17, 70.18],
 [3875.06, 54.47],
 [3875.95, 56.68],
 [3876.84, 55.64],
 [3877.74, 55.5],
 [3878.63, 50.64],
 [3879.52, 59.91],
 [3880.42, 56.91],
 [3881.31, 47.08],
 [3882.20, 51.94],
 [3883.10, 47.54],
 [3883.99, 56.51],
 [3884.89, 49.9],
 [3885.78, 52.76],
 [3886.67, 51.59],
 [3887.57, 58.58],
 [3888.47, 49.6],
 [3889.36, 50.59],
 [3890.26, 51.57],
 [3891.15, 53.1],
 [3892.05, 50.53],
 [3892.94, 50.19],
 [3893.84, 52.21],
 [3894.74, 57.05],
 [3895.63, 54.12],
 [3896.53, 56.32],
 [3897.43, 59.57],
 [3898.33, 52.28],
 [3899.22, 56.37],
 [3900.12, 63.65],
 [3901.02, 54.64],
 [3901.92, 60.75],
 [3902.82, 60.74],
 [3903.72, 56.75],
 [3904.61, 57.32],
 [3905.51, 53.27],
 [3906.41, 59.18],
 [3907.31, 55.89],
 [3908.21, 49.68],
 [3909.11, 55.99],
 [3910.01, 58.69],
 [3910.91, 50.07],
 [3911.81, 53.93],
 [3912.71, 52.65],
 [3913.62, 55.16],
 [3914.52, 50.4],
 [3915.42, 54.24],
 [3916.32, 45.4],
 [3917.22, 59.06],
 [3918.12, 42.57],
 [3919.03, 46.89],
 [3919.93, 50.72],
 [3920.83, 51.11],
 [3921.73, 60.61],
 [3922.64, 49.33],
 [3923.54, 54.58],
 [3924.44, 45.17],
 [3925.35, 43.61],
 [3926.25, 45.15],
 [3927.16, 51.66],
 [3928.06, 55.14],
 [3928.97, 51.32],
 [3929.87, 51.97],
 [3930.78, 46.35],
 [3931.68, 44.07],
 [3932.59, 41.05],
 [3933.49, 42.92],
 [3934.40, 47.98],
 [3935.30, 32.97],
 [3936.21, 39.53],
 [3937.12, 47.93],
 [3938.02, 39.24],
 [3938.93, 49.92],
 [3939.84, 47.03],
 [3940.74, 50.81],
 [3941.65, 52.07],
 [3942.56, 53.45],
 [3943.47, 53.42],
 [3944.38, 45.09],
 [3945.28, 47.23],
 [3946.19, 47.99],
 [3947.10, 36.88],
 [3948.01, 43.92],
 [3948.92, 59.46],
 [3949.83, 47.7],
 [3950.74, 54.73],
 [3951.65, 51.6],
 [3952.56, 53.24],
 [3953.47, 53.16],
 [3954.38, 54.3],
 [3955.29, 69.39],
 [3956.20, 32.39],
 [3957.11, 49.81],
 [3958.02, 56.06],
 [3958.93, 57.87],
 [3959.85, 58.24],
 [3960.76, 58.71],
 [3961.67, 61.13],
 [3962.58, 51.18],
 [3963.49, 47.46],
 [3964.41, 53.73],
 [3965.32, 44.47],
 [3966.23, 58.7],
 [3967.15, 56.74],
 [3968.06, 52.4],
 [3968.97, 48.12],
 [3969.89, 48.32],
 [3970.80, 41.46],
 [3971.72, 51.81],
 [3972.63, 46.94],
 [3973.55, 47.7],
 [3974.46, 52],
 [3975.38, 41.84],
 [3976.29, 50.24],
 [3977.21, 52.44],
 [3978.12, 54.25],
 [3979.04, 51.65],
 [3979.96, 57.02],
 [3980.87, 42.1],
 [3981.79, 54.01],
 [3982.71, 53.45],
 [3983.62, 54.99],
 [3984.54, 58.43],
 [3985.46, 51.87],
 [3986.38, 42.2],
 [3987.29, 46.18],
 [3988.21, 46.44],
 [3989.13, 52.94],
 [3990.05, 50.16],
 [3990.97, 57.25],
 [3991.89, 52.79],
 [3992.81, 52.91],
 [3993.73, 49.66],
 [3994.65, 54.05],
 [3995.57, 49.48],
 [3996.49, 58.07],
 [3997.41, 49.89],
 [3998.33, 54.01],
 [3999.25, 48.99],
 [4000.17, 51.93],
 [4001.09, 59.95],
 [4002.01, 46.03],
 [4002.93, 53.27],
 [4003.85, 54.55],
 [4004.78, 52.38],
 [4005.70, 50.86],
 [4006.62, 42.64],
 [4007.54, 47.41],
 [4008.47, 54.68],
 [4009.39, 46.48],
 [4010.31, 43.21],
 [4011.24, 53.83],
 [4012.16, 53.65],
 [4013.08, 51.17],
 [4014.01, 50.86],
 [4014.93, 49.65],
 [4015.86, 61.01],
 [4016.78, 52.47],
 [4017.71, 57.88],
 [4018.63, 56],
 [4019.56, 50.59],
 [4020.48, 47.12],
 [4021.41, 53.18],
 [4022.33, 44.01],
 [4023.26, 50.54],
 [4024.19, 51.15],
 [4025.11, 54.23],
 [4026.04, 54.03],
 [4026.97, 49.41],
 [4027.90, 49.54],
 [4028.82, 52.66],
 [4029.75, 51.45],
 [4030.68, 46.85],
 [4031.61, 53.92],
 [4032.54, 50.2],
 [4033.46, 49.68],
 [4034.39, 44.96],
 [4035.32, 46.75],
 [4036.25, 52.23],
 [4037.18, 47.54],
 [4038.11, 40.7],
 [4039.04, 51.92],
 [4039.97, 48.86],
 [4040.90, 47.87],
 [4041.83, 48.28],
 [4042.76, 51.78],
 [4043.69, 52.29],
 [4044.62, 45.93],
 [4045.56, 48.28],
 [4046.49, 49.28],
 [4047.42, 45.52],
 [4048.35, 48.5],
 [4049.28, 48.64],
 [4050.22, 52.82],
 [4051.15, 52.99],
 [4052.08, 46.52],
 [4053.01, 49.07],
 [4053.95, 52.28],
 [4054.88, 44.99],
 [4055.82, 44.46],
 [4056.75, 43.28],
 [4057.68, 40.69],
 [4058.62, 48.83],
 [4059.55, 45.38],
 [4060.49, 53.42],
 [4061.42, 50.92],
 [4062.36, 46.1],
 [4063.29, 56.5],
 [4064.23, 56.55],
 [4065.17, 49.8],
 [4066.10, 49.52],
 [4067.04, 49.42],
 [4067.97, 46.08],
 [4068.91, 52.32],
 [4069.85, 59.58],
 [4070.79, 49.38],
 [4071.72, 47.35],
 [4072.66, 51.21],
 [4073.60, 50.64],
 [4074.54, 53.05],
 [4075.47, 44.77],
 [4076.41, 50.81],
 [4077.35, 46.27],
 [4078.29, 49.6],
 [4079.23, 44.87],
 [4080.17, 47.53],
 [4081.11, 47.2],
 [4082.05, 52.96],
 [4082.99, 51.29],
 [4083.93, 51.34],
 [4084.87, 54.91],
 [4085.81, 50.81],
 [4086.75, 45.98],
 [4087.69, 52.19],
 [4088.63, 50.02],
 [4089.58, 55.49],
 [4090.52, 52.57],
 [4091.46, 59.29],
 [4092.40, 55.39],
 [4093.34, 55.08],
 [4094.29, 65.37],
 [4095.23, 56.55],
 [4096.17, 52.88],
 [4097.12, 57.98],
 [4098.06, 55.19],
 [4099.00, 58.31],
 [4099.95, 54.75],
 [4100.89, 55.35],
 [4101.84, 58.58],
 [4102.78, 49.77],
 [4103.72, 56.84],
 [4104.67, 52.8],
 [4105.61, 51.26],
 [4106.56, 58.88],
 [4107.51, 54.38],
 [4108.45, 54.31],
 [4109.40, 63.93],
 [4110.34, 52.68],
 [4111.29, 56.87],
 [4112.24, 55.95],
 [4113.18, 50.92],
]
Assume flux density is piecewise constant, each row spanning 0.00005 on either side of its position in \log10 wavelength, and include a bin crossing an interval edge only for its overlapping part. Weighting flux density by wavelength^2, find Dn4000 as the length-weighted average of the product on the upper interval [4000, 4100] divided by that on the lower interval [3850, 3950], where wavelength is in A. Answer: 1.0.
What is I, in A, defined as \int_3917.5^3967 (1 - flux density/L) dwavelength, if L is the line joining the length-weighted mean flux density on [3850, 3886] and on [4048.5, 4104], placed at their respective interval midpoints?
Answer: 4.9 A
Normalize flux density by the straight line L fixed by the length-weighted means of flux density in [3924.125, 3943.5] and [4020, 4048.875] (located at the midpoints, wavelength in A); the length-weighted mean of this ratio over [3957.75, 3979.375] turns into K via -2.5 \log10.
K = -0.09 mag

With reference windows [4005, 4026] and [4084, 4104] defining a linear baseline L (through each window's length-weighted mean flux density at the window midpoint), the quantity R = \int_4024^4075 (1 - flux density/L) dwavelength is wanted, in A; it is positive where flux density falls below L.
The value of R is 3.07 A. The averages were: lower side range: 51.1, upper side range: 54.8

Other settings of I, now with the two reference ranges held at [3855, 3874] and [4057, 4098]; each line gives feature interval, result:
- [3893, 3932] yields 4.0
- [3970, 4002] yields 2.7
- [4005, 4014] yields 0.8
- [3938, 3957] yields 2.5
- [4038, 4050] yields 1.0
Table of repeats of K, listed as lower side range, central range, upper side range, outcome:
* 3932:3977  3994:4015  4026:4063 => -0.05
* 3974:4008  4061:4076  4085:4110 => 0.07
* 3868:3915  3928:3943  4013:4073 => 0.17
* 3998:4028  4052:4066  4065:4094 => 0.05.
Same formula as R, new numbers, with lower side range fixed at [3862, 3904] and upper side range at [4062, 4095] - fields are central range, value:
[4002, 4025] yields 1.1 A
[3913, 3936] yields 3.2 A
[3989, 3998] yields 0.3 A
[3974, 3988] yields 1.0 A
